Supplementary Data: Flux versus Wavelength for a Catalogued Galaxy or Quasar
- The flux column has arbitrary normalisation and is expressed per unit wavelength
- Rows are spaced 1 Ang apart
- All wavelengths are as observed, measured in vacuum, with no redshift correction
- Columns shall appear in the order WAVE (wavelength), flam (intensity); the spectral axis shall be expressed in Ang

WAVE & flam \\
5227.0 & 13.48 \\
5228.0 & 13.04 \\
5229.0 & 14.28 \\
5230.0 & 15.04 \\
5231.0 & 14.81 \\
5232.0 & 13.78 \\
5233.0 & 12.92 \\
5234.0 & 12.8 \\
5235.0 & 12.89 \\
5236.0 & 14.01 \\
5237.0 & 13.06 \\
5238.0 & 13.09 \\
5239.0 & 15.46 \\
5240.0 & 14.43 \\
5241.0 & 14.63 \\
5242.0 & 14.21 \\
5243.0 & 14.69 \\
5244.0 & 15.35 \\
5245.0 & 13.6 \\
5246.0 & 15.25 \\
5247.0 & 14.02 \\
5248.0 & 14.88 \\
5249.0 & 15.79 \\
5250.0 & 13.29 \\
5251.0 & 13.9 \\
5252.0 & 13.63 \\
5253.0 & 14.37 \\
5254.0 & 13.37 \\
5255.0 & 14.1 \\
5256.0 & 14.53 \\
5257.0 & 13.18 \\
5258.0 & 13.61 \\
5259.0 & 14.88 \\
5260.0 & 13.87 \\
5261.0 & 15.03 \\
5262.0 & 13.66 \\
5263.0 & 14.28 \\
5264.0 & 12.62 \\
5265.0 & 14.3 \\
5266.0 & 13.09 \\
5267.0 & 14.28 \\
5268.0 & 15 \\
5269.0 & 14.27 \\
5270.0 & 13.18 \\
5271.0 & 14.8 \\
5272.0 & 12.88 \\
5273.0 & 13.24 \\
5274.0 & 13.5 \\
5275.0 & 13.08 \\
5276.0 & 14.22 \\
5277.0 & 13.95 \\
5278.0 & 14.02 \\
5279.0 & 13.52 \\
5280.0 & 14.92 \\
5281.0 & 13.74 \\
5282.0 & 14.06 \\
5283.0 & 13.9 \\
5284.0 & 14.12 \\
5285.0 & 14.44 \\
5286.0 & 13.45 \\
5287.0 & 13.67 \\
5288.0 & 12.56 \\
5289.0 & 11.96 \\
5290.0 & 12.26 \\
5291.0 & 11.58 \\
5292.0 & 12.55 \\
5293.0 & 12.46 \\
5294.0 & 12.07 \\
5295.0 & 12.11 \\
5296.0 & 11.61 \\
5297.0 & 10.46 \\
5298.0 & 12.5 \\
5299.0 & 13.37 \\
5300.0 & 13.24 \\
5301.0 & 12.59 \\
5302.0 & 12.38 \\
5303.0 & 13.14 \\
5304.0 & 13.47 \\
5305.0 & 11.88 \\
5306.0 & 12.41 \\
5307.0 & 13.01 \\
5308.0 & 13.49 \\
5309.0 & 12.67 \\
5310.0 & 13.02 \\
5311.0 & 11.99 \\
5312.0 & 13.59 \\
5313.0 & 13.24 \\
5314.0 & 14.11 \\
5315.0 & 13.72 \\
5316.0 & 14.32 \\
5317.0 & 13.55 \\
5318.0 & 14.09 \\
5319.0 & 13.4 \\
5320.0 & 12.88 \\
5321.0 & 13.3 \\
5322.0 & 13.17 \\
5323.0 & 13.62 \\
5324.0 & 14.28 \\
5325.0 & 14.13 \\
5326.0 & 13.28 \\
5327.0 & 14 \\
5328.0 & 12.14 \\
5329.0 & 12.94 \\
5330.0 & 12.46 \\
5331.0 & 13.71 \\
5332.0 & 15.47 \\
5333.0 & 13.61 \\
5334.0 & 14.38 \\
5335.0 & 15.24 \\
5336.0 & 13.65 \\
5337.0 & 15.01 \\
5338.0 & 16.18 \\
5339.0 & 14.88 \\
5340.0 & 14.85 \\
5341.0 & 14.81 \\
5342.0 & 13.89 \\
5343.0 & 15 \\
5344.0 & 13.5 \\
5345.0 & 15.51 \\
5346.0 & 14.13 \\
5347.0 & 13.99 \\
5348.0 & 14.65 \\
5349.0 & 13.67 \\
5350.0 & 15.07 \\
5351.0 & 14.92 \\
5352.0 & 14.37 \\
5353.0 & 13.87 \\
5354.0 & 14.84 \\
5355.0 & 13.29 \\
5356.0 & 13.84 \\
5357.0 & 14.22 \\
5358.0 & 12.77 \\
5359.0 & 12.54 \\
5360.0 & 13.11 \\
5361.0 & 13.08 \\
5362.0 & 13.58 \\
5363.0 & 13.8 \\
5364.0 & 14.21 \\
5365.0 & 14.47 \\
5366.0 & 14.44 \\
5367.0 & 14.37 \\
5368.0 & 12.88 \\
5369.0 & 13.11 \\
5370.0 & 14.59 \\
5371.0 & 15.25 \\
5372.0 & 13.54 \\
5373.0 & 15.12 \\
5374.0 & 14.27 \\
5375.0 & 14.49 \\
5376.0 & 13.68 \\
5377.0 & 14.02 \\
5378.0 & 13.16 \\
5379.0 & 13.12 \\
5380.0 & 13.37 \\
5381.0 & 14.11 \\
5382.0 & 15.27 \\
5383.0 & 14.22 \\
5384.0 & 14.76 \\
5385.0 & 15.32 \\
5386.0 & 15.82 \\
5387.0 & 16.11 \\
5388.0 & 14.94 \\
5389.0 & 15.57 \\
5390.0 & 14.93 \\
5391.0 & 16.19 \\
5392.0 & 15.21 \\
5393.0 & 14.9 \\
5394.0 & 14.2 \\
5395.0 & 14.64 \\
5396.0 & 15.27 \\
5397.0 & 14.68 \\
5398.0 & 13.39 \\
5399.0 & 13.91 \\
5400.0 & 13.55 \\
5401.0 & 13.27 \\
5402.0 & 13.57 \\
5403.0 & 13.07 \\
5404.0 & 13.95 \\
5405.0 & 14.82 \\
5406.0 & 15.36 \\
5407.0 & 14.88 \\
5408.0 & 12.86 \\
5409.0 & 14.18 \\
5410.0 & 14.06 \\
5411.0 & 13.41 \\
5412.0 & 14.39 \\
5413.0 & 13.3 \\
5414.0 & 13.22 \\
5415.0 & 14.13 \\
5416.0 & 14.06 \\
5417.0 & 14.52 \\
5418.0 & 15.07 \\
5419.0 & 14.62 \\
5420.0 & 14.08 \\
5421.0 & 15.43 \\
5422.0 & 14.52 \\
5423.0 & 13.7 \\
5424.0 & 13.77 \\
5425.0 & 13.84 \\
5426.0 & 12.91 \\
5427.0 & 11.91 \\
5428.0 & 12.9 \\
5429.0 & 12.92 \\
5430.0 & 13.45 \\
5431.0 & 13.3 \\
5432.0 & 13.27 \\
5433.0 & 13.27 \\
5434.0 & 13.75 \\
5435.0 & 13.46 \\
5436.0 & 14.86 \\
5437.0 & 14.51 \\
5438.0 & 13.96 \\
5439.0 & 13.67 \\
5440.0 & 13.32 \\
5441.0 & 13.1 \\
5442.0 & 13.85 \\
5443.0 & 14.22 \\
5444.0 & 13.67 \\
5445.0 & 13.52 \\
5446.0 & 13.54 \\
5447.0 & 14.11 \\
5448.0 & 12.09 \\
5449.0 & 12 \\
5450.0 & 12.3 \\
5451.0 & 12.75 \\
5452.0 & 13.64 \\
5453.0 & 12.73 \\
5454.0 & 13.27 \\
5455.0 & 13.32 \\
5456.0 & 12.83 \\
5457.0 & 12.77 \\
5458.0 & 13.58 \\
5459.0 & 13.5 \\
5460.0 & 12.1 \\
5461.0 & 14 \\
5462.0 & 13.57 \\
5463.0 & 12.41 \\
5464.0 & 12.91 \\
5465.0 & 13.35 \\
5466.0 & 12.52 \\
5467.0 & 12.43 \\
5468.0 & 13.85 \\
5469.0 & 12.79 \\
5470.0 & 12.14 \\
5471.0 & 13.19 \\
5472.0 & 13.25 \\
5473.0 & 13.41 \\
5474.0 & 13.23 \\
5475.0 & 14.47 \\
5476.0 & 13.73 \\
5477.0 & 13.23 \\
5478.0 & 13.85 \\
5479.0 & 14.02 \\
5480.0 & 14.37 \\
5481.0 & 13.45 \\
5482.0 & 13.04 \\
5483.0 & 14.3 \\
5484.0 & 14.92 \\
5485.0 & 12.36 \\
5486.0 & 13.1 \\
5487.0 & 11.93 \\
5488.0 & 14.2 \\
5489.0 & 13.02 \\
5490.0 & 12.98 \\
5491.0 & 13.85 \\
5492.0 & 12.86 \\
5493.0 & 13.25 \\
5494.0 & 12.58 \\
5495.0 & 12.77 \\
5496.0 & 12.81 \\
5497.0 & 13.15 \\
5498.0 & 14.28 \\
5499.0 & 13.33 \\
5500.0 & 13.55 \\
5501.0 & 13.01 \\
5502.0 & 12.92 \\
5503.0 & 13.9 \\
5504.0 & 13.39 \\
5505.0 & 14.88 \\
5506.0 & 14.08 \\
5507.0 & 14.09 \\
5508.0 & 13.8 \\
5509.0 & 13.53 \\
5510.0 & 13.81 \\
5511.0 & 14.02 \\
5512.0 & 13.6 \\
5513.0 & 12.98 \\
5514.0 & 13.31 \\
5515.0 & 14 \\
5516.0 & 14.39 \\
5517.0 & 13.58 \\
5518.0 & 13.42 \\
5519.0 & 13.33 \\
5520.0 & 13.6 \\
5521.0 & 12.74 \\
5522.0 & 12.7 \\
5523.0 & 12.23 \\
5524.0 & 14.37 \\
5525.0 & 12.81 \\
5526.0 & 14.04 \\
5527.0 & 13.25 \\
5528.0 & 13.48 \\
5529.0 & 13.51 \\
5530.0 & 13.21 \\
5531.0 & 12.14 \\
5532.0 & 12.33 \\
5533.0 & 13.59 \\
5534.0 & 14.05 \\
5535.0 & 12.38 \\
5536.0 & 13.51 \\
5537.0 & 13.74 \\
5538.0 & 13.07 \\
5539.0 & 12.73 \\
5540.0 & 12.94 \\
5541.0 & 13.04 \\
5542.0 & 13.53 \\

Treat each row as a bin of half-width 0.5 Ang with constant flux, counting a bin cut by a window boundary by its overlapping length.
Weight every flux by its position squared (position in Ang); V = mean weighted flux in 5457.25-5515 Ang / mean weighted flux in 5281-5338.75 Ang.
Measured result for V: 1.1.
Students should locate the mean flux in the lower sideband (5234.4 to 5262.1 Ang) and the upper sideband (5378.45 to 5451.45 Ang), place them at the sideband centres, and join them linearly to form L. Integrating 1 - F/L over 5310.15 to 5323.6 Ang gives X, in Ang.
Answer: 0.6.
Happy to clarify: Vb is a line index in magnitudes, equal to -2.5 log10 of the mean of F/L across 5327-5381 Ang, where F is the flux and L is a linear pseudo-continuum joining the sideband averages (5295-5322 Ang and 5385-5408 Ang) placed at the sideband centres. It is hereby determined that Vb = -0.02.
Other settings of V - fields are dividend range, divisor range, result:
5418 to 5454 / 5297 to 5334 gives 1.07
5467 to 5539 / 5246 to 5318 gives 1.08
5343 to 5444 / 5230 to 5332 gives 1.09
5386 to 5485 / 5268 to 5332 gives 1.09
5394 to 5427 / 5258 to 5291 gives 1.08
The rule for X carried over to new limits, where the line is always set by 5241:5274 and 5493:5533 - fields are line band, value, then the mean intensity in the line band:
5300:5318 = 1.1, 13.1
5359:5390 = -1.0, 14.2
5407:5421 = -0.4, 14.1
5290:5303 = 1.6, 12.3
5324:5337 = 0.1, 13.8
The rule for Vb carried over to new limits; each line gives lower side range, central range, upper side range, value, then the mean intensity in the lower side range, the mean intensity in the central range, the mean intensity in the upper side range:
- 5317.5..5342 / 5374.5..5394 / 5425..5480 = -0.078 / 14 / 14.7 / 13.3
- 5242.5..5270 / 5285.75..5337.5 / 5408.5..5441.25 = 0.072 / 14.2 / 13.1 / 13.8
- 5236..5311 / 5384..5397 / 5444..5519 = -0.135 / 13.5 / 15.2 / 13.3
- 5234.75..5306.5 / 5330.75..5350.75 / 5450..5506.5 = -0.084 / 13.6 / 14.6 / 13.3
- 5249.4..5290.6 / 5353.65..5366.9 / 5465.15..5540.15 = -0.008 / 13.8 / 13.7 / 13.4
